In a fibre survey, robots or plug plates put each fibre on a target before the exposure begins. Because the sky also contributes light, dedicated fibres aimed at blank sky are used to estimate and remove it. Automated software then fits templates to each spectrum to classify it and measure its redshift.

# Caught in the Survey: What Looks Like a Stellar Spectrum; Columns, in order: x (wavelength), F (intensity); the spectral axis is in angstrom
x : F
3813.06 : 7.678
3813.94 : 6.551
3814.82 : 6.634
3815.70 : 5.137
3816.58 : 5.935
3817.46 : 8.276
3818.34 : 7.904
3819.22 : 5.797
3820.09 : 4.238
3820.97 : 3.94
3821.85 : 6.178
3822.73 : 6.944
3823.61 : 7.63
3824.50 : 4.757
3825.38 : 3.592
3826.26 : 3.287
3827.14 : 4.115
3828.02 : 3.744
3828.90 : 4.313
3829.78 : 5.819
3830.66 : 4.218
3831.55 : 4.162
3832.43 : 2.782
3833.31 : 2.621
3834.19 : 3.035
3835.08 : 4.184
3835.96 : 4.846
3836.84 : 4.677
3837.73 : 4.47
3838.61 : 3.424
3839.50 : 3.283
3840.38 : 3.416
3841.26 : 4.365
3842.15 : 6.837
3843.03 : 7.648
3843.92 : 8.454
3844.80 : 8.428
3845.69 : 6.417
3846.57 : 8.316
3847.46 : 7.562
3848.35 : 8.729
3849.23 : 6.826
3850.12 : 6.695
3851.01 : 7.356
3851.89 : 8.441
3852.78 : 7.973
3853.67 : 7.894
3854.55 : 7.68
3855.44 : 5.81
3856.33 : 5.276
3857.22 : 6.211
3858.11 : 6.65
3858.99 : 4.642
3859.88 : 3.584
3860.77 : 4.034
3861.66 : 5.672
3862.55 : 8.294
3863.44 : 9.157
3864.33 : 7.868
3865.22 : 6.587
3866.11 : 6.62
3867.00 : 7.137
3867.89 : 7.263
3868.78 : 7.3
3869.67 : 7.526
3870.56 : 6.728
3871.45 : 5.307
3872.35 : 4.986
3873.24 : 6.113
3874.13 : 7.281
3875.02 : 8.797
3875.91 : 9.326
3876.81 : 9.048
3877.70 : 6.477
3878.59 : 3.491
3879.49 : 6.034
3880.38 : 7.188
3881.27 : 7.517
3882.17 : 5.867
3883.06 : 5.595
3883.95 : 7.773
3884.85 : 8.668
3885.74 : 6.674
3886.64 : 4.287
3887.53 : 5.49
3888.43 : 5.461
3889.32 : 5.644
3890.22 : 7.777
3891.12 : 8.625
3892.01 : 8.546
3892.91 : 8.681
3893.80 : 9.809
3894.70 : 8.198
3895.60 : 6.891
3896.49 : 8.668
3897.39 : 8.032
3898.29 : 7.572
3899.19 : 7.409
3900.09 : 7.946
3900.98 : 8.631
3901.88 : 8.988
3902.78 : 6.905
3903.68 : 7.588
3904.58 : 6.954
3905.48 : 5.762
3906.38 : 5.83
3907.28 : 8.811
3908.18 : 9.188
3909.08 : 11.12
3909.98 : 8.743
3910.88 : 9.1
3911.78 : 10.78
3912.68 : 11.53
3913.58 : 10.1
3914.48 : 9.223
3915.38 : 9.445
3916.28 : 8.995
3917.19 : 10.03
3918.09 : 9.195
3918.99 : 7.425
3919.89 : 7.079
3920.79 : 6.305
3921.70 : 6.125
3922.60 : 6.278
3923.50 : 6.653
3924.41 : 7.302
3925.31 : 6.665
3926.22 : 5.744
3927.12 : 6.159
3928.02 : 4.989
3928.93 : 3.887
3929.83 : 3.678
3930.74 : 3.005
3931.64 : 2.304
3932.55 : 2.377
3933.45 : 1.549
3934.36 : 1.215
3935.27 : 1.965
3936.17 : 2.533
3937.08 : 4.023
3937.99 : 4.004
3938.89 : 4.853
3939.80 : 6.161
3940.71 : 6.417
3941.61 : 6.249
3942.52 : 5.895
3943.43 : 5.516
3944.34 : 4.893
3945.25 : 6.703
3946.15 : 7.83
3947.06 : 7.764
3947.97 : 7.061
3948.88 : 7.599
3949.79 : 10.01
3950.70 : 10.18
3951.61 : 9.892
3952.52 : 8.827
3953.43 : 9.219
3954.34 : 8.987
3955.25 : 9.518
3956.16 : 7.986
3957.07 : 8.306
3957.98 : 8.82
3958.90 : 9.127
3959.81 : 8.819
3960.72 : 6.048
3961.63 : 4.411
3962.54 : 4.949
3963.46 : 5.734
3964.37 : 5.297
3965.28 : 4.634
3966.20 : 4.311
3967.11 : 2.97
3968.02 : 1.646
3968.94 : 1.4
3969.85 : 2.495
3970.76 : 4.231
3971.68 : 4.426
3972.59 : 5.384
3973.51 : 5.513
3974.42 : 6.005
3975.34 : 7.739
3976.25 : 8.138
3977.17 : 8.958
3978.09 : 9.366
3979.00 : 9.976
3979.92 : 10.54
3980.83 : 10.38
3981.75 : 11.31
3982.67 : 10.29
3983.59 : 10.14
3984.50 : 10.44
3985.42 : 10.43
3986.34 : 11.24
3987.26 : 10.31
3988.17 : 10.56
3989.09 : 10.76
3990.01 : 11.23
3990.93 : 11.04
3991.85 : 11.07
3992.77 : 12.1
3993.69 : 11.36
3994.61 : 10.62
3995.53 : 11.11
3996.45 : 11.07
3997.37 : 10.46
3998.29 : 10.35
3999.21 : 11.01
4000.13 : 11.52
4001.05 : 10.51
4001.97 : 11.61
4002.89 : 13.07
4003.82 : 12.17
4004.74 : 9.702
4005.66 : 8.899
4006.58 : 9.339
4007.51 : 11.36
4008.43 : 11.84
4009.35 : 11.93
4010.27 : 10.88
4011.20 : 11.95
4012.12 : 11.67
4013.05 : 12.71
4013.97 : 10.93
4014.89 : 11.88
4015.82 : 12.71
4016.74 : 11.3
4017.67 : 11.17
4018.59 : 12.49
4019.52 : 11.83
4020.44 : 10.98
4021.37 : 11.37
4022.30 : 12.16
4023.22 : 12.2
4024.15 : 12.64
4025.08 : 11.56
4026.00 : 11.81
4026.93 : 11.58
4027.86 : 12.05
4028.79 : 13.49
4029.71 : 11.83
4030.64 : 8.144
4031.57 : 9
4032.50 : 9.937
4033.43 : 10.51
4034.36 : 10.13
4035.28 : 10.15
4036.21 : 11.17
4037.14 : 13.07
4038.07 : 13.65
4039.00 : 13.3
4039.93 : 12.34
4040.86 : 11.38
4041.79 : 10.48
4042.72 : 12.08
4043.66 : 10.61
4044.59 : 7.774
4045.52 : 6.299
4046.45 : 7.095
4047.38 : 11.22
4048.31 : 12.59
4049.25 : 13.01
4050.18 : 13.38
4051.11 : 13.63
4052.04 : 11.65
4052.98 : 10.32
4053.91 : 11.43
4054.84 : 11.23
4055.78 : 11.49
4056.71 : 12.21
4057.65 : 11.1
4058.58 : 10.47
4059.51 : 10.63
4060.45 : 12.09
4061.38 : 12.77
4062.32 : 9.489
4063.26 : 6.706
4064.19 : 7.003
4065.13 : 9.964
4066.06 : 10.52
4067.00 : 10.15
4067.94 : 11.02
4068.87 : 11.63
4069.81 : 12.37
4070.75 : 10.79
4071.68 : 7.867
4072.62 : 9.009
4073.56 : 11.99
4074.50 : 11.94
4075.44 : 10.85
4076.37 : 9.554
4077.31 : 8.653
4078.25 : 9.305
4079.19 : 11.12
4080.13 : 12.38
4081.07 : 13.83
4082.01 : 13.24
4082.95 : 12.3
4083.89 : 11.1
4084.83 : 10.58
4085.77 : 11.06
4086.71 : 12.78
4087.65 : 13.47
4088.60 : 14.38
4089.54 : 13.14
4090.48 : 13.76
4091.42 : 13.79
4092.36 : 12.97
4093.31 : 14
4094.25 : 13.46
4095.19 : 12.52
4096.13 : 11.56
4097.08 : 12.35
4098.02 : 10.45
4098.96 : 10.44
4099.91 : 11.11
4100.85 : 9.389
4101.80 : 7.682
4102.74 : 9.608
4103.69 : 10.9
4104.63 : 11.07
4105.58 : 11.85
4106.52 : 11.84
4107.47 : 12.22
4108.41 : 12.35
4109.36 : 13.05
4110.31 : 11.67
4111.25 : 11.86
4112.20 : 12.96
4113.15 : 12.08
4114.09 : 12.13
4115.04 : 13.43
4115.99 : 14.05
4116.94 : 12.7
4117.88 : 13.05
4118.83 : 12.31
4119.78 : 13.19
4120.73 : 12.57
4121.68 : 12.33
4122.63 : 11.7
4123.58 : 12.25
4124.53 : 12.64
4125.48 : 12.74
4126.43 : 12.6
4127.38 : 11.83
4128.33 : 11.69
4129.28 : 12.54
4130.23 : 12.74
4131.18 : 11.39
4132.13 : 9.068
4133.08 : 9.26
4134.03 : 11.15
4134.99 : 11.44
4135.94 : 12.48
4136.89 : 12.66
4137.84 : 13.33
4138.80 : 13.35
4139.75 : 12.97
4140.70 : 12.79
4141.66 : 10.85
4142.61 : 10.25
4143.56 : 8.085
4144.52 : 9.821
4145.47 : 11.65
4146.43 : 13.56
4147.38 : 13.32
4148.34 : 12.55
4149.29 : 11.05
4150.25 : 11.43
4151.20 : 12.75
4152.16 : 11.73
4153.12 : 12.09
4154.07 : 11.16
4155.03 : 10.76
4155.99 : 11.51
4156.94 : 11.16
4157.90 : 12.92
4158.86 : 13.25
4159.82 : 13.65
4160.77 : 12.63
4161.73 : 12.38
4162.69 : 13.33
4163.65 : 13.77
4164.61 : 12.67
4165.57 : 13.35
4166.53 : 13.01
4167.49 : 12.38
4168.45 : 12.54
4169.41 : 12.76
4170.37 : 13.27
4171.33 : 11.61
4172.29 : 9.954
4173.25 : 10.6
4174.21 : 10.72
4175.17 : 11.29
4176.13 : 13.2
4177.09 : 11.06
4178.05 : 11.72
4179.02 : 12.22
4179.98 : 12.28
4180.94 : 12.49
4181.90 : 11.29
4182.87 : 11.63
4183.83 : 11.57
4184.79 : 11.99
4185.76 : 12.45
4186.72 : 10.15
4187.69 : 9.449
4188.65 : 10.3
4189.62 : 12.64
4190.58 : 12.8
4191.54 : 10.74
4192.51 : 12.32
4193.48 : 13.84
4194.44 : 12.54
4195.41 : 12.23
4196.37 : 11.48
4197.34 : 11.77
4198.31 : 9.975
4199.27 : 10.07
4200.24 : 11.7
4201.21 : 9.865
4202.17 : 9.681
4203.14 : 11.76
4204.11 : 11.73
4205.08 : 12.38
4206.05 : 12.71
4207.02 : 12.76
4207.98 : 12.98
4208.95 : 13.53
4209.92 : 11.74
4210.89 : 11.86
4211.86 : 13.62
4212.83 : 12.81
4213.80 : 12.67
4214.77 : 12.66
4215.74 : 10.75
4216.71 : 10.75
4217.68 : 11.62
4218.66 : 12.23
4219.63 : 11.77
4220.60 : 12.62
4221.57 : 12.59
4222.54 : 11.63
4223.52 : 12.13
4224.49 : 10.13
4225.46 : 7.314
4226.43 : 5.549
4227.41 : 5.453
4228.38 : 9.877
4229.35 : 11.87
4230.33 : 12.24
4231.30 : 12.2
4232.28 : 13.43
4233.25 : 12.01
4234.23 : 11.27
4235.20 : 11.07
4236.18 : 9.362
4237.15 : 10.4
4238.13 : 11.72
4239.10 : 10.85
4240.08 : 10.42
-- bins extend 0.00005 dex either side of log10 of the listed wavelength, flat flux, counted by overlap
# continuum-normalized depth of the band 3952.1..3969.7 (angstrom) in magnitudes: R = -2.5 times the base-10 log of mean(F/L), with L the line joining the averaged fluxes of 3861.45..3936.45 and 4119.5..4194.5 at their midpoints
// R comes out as 0.28 mag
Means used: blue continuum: 6.98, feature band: 6.29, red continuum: 12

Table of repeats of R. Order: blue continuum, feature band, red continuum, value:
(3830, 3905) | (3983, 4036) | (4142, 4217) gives -0.23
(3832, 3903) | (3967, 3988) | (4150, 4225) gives 0.11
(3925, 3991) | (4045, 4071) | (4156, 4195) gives -0.17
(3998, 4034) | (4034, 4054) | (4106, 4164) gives 0.03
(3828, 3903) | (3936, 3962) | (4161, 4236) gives 0.09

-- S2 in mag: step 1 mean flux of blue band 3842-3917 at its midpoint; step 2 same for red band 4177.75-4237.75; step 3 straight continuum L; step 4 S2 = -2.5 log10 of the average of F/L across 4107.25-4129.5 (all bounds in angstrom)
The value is -0.20 mag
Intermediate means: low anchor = 7.45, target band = 12.5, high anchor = 11.5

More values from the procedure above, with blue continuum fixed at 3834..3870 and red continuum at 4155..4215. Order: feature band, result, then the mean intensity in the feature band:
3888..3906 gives -0.082 mag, 7.7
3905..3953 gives 0.144 mag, 6.7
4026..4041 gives -0.201 mag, 11.4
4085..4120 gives -0.148 mag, 12.2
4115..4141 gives -0.115 mag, 12.3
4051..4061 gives -0.163 mag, 11.4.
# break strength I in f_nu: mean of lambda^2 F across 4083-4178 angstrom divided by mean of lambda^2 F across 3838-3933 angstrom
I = 1.94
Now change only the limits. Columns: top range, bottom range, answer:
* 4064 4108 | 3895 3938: 1.83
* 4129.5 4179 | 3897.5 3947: 2.03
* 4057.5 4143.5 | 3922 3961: 2.02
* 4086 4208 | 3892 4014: 1.65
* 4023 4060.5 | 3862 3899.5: 1.70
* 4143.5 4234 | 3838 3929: 1.89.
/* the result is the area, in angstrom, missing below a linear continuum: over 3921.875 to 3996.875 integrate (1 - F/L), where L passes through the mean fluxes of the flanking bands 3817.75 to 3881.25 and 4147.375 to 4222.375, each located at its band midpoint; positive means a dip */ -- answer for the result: 9.1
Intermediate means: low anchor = 6.04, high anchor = 12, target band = 7.09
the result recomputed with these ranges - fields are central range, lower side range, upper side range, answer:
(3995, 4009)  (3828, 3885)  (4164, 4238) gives -4.1 angstrom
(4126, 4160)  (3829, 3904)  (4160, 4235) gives -2.9 angstrom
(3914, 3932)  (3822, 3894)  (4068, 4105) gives 2.7 angstrom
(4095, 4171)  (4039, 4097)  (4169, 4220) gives -2.9 angstrom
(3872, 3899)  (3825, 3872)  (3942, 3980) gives -4.3 angstrom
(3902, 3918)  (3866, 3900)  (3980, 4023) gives -1.6 angstrom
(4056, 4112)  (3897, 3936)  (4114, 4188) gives -4.0 angstrom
